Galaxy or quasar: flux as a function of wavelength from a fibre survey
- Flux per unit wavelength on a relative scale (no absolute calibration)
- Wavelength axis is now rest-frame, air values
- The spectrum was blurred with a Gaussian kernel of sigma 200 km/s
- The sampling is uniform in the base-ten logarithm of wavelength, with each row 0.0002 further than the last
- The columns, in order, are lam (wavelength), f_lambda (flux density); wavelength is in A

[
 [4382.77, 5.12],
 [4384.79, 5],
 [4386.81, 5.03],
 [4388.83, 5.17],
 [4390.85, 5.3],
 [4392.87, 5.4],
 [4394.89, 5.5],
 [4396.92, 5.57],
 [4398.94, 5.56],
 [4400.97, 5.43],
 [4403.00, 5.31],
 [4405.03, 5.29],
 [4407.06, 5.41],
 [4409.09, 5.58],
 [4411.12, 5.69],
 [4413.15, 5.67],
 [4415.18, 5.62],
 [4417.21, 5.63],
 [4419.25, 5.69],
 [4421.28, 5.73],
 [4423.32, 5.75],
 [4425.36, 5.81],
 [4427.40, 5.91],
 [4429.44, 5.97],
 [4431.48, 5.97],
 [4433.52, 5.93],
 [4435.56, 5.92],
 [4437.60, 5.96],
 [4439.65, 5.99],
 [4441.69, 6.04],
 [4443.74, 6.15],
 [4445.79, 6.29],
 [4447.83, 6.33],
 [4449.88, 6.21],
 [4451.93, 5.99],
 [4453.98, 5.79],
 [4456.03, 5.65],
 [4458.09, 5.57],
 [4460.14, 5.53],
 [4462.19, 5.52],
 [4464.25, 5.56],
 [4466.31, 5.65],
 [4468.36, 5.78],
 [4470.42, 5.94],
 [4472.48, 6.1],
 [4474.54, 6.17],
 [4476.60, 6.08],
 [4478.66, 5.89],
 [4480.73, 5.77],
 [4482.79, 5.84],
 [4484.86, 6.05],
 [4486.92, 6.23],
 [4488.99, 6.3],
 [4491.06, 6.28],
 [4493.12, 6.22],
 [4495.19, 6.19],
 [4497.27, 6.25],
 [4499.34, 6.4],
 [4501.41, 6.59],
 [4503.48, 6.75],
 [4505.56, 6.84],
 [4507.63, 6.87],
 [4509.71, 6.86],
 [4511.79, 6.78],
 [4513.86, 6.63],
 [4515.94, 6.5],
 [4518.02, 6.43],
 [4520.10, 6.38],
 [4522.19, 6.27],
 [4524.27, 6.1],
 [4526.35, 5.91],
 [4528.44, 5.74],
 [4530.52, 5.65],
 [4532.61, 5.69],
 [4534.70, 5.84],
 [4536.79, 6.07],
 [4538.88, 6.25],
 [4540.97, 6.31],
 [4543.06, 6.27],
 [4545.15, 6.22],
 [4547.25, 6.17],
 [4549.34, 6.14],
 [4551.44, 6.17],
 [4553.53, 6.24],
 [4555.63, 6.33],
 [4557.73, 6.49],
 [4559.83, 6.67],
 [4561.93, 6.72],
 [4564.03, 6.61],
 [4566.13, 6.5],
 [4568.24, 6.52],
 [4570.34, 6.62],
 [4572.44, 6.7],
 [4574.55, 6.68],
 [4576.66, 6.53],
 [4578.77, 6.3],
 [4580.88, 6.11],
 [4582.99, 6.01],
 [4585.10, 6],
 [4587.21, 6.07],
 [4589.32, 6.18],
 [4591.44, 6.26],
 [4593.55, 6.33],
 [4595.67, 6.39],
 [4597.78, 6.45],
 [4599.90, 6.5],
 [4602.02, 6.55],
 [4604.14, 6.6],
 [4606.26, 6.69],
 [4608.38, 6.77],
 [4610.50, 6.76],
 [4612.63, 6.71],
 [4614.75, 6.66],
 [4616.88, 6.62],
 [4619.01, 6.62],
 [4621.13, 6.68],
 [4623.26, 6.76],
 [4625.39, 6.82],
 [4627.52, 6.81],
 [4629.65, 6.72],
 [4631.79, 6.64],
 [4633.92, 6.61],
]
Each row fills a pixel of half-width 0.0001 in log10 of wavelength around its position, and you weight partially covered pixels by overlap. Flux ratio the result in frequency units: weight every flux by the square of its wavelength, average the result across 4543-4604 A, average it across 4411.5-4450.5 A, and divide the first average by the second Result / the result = 1.1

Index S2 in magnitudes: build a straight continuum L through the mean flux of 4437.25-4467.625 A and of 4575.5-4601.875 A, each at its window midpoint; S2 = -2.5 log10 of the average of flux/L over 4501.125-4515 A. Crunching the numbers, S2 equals -0.12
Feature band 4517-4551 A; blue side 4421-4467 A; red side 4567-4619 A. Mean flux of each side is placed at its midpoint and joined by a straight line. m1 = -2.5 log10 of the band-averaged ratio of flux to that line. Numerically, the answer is 0.03 mag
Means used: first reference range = 5.88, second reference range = 6.46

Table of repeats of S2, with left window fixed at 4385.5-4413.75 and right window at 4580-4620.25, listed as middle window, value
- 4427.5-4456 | -0.07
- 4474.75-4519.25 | -0.08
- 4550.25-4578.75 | -0.04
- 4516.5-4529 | -0.02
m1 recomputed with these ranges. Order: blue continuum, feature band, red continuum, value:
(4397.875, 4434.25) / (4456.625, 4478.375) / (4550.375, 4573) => 0.03 mag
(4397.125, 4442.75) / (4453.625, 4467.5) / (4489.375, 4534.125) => 0.07 mag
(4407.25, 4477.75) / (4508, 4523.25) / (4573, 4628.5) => -0.07 mag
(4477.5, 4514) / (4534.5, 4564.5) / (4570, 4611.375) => 0.02 mag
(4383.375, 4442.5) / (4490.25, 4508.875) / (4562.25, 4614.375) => -0.08 mag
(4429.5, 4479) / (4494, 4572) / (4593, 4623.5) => -0.01 mag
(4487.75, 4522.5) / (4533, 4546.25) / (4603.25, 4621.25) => 0.07 mag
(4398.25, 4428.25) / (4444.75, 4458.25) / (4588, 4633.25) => -0.04 mag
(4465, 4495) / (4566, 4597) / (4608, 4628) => 0.03 mag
